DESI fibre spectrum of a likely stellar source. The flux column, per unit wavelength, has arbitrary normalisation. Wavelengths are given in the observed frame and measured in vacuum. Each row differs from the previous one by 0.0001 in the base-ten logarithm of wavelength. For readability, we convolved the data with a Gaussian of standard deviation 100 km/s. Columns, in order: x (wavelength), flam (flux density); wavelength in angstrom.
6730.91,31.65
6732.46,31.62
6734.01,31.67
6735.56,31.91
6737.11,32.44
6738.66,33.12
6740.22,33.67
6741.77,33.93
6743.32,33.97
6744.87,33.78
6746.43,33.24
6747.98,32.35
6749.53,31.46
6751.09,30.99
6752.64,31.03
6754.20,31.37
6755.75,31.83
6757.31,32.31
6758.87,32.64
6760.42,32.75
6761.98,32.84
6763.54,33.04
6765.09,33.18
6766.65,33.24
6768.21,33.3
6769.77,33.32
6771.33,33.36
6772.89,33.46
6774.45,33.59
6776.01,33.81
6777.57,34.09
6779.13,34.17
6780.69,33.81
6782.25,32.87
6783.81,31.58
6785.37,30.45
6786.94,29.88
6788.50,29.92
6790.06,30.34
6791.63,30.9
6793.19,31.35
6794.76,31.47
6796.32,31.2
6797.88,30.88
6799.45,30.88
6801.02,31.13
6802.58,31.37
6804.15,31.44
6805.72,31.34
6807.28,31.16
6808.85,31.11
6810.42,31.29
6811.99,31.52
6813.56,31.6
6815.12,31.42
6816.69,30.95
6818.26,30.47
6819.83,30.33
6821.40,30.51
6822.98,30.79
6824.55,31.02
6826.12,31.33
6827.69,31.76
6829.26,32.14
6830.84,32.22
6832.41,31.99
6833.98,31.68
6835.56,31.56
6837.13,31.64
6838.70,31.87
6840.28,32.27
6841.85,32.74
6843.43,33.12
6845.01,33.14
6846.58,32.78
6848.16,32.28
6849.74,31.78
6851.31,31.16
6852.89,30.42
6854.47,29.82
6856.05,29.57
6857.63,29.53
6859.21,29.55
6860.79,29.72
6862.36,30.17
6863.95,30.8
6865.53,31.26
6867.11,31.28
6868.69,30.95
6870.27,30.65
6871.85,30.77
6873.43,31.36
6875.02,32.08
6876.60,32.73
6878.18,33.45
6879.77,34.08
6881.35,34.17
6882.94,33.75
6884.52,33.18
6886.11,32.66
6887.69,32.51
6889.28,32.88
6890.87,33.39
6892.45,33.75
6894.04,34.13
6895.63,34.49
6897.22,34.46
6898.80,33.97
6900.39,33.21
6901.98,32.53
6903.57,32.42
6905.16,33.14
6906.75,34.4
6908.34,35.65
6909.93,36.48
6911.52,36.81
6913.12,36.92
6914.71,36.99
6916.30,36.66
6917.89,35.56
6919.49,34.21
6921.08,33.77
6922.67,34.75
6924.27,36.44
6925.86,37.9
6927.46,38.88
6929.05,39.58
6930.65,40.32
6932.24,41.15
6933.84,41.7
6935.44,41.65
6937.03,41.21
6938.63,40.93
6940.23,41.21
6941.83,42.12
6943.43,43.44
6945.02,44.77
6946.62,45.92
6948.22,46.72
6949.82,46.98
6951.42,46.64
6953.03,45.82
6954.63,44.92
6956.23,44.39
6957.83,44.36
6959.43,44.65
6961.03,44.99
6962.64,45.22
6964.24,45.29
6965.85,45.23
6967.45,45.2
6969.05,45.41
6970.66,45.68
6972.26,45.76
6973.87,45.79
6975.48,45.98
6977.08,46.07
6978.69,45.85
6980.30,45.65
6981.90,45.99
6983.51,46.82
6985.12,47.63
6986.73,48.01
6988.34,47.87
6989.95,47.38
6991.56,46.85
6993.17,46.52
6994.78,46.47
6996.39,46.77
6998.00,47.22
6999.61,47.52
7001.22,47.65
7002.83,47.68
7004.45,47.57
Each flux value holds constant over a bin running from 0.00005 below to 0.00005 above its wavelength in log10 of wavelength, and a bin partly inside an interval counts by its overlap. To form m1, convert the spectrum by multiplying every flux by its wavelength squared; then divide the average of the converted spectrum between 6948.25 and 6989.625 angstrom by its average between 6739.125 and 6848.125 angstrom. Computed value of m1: 1.5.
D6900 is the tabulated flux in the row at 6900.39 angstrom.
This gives 33.21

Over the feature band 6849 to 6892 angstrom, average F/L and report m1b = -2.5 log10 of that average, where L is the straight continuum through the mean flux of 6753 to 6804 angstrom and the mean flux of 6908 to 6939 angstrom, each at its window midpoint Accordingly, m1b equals 0.13 mag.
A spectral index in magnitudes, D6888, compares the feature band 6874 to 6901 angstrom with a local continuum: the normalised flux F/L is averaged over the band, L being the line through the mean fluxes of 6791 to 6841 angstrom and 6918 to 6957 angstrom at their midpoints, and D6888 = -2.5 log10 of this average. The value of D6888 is 0.117 mag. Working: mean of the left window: 31.3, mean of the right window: 41.4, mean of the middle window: 33.4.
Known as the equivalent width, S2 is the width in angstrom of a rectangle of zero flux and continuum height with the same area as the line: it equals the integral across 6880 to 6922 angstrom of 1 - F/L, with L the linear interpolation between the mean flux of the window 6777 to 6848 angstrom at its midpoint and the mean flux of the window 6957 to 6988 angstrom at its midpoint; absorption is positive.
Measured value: 5.5 angstrom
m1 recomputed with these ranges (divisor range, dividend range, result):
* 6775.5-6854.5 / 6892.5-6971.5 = 1.31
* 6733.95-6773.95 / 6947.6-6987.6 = 1.49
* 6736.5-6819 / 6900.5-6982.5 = 1.35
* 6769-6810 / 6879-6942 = 1.17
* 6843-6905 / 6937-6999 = 1.46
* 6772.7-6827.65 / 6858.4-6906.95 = 1.06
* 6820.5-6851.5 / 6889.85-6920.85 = 1.11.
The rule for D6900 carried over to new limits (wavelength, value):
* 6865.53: 31.26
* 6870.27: 30.65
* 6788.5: 29.92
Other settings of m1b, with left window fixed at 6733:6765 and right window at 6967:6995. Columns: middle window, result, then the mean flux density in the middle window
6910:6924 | 0.189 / 35.8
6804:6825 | 0.174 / 31.1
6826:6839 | 0.178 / 31.8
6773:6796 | 0.084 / 32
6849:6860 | 0.271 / 30.3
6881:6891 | 0.223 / 33.1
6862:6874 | 0.270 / 30.9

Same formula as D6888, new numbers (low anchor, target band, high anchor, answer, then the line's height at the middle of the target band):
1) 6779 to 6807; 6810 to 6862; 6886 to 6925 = 0.04 mag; 32.5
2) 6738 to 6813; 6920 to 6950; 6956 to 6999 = 0.06 mag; 43.2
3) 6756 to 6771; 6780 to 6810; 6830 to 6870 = 0.04 mag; 32.3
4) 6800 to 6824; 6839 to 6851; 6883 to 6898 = -0.01 mag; 32.1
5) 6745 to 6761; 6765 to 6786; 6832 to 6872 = -0.04 mag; 31.9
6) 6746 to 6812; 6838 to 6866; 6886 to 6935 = 0.09 mag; 34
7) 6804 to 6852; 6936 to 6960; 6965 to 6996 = -0.03 mag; 43.2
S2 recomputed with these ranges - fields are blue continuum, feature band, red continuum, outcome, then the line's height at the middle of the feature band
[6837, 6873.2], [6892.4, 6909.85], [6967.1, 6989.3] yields 1.36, 36.8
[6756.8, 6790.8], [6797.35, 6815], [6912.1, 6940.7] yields 1.34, 33.8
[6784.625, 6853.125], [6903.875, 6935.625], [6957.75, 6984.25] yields 2.97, 40.8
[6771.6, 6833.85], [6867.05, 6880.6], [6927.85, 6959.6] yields 2.01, 37.5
